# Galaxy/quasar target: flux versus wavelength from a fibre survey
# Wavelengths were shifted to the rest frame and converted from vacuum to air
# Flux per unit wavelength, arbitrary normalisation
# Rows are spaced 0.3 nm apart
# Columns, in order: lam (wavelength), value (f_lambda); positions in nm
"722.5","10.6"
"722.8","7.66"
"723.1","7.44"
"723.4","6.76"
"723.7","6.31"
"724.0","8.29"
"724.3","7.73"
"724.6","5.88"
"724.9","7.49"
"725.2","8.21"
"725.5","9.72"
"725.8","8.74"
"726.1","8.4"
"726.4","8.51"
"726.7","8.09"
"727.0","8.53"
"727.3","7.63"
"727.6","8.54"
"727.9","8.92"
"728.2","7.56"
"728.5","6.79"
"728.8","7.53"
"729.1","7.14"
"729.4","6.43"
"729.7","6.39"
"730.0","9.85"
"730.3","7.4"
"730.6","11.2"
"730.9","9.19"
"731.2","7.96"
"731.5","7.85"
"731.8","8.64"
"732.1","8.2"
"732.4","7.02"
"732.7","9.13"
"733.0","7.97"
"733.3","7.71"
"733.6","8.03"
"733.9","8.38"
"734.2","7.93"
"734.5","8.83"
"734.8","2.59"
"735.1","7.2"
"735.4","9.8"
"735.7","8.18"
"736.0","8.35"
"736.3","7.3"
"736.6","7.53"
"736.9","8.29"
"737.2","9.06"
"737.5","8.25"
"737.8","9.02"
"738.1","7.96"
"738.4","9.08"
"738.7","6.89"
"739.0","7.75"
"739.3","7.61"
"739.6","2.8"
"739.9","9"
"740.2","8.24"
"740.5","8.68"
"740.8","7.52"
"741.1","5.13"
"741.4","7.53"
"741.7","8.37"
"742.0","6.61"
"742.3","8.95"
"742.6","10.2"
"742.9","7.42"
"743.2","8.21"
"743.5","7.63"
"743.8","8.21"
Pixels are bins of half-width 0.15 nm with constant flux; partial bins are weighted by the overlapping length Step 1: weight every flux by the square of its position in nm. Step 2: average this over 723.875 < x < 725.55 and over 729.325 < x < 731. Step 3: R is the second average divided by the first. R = 1.1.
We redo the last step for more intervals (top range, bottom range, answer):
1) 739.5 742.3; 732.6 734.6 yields 0.90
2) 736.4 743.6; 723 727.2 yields 1.04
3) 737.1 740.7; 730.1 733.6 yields 0.95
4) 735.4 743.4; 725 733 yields 0.99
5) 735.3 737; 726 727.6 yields 1.02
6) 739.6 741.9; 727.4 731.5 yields 0.95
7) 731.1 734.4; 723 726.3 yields 1.07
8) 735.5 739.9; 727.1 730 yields 1.05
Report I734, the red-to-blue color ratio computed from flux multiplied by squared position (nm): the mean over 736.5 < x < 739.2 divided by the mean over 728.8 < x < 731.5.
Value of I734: 1.03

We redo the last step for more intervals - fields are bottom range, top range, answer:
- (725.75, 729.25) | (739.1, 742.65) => 0.97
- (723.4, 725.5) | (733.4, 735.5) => 1.03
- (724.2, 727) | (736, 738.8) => 1.04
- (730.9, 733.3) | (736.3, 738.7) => 1.03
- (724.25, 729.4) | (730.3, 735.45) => 1.03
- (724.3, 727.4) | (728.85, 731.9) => 1.02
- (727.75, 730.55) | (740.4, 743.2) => 1.05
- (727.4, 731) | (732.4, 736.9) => 0.98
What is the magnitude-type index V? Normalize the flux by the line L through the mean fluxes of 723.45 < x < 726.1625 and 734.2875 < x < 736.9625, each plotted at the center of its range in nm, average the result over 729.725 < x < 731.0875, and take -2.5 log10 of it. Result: -0.18 mag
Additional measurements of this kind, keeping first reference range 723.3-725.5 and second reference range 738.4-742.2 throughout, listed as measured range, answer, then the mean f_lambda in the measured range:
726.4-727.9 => -0.13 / 8.3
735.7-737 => -0.08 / 7.89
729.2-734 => -0.12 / 8.2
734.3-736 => -0.02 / 7.43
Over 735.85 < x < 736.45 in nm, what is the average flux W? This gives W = 7.82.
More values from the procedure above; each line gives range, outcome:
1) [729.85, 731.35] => 9.12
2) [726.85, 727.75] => 8.23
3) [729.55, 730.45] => 7.88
